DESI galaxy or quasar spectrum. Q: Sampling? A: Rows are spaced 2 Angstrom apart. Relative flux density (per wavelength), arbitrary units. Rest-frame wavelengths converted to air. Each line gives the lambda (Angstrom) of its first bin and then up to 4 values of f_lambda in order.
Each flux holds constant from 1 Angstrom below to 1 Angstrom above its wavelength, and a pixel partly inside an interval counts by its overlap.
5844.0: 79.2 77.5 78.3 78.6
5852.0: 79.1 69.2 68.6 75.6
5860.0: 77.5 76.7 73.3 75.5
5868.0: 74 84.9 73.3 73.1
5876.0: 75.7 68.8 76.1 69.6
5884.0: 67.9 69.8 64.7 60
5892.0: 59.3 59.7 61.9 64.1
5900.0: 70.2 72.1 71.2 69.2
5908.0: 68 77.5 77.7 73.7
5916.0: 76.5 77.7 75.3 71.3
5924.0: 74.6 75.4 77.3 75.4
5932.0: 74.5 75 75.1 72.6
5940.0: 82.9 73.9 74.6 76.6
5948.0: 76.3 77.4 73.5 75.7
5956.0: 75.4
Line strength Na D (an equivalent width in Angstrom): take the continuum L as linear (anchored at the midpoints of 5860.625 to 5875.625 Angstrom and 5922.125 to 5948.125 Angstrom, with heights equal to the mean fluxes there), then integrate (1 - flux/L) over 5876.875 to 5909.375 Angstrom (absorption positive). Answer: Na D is 3.7 Angstrom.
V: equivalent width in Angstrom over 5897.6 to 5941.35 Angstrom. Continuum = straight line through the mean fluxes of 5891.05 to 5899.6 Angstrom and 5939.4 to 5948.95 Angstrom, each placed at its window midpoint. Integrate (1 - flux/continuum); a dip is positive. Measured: -3.2 Angstrom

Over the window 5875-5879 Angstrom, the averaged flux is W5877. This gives 72.2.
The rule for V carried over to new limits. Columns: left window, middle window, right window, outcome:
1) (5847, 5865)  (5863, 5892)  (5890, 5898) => -1.90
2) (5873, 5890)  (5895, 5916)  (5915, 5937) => 0.60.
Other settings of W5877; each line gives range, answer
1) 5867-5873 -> 77.4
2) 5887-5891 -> 62.4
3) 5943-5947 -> 75.6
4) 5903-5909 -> 69.5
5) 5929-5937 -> 75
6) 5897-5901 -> 67.2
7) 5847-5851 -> 78.4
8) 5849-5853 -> 78.8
